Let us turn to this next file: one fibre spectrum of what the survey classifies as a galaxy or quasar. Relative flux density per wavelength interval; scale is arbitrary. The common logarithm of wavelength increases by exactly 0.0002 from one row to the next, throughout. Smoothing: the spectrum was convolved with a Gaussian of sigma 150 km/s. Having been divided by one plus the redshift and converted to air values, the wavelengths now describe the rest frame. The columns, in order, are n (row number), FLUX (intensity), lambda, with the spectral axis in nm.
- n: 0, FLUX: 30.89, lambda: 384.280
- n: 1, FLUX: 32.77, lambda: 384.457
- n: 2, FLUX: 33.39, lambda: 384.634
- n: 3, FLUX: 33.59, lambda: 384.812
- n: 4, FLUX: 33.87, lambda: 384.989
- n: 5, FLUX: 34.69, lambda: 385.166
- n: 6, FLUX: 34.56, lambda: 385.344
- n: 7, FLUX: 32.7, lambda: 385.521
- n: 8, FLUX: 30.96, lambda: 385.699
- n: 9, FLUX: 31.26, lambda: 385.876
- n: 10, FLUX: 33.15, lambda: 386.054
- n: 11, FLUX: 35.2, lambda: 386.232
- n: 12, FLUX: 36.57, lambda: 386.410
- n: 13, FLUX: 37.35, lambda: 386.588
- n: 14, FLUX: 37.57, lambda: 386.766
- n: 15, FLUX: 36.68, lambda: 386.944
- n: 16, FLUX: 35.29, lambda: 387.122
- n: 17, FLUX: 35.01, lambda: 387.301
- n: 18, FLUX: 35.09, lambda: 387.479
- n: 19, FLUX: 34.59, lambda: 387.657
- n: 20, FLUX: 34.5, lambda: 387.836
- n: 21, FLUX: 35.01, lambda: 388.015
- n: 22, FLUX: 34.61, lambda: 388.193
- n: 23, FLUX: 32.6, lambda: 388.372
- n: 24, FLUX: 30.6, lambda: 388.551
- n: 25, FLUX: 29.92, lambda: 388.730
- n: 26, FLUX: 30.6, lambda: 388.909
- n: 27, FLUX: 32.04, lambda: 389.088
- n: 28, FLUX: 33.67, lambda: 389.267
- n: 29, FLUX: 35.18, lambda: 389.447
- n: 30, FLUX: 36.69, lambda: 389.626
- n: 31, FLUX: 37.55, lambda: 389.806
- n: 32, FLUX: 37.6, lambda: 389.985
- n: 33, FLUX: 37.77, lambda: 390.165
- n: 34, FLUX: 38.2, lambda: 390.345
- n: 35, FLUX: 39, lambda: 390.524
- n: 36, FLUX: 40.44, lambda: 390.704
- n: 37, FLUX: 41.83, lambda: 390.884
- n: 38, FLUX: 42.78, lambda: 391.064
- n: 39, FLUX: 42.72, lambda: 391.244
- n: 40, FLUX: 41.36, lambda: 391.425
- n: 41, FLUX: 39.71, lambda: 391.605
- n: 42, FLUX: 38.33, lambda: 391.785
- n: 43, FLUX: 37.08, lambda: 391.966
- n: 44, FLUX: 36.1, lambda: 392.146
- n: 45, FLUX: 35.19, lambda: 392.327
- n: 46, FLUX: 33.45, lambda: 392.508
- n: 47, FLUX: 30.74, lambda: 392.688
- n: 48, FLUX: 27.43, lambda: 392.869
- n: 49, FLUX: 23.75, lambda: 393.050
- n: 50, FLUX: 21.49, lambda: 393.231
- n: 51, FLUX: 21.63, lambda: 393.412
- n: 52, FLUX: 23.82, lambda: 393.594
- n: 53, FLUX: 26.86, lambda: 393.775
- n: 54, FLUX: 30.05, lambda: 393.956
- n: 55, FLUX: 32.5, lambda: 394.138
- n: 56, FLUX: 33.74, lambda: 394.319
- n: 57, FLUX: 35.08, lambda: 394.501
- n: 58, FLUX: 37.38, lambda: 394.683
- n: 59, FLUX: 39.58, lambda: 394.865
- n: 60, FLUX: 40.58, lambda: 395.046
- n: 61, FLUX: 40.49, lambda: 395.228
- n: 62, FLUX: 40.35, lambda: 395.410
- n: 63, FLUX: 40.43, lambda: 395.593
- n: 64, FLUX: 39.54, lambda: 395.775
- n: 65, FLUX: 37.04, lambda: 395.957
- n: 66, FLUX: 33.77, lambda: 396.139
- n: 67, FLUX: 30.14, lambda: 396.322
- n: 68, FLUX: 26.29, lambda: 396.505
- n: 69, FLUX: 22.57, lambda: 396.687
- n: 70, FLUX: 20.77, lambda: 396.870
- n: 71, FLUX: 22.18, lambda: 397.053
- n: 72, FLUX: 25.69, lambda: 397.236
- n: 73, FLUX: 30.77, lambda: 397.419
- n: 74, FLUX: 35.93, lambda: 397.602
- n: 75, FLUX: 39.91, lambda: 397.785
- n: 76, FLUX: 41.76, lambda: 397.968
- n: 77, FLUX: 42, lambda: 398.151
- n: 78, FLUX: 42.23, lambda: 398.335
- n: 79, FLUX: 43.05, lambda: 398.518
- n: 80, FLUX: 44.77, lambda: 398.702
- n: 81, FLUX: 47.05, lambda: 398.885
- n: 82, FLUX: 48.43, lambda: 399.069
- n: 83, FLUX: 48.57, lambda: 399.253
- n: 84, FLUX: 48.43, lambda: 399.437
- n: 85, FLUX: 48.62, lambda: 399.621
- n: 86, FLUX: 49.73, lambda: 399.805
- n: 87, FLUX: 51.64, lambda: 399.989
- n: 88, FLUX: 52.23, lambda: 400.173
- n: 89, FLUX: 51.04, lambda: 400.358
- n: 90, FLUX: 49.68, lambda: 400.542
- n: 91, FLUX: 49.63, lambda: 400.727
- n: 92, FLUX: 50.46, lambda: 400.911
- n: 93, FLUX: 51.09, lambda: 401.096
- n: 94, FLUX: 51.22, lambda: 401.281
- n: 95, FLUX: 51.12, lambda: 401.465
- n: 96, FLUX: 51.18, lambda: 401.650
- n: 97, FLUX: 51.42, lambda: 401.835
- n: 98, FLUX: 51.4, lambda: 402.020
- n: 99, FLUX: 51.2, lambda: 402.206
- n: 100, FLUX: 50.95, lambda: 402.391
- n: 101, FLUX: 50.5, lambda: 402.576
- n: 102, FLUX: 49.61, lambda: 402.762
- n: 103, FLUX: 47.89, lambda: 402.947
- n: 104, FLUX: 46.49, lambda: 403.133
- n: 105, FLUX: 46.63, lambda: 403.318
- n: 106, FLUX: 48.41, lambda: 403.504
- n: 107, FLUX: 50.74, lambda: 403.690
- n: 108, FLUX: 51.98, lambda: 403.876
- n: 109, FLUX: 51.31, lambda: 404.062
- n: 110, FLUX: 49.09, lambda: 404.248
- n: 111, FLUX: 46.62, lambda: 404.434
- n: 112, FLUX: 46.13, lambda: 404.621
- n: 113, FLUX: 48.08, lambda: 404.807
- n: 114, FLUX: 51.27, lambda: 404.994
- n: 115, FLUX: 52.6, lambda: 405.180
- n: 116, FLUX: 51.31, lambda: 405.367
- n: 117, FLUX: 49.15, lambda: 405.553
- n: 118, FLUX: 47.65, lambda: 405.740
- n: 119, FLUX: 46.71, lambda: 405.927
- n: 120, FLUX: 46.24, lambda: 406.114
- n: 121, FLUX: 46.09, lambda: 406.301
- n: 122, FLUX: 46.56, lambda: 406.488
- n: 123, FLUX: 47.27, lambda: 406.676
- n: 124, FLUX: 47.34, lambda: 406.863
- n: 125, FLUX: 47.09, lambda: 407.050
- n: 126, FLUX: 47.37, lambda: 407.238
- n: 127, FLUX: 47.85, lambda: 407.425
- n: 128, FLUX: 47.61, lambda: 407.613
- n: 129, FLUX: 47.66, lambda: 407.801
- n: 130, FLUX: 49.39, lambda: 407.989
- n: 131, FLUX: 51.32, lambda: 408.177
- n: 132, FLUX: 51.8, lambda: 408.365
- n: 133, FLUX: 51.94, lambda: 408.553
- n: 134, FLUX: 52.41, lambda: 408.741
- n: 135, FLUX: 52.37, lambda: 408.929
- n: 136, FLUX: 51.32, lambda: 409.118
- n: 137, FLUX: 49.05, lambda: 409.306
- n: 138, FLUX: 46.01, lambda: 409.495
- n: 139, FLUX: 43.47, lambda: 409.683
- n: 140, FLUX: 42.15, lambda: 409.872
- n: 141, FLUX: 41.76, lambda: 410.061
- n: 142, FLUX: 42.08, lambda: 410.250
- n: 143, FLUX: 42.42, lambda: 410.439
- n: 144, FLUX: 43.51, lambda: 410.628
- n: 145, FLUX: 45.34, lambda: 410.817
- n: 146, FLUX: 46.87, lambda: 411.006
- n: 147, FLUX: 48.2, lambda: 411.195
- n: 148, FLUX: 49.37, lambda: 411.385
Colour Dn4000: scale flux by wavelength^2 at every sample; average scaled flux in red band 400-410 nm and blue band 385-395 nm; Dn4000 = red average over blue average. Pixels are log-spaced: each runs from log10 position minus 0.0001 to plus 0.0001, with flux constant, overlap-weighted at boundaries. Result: 1.54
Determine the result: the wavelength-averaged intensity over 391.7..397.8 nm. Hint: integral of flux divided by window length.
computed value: 32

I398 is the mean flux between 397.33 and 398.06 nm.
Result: 37.2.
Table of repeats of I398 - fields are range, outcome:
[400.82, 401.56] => 51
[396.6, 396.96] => 21.6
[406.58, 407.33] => 47.2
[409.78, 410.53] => 42.1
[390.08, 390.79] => 38.9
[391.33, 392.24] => 38.5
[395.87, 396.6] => 31.7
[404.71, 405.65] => 50.5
